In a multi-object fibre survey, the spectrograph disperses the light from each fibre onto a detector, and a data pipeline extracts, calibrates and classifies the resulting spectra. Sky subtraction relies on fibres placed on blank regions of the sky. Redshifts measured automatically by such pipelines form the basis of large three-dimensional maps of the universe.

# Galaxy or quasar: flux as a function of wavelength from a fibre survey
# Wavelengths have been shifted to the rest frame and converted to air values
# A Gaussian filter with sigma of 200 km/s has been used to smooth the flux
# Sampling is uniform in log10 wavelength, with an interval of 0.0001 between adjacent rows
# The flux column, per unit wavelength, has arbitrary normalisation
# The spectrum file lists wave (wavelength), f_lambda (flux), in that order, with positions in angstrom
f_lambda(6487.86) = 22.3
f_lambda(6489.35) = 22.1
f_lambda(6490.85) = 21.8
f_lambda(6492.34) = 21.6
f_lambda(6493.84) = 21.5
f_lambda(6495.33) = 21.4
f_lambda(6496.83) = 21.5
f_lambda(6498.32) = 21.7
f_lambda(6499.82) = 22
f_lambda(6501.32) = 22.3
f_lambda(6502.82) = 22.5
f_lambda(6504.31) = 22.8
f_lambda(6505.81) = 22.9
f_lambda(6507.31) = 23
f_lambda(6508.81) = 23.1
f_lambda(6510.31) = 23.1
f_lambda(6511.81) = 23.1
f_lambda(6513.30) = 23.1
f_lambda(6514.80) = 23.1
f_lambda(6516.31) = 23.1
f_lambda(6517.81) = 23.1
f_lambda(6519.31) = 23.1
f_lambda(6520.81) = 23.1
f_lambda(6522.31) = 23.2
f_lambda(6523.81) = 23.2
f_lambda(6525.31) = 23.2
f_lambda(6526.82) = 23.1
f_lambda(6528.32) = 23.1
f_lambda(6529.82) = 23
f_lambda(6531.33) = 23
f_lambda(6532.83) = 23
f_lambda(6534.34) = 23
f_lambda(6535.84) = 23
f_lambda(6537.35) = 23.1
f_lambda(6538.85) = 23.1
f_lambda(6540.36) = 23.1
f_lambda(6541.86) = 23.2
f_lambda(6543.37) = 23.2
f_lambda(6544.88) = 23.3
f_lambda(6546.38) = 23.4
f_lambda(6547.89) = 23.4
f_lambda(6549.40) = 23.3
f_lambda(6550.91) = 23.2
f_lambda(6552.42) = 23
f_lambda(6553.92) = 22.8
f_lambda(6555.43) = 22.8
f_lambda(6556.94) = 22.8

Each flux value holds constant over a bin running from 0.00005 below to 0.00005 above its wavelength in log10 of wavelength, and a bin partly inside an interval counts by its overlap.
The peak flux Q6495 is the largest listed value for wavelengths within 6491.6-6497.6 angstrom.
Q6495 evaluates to 21.6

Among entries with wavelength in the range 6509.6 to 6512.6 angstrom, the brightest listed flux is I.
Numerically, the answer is 23.1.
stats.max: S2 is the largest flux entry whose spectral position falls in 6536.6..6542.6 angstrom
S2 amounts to 23.2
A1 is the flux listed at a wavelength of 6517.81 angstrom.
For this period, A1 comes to 23.1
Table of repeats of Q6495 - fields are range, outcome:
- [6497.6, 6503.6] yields 22.5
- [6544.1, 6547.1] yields 23.4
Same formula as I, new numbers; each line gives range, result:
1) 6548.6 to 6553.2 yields 23.3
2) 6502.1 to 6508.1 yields 23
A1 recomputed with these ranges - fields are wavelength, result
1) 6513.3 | 23.1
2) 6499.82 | 22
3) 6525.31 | 23.2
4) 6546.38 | 23.4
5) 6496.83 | 21.5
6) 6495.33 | 21.4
